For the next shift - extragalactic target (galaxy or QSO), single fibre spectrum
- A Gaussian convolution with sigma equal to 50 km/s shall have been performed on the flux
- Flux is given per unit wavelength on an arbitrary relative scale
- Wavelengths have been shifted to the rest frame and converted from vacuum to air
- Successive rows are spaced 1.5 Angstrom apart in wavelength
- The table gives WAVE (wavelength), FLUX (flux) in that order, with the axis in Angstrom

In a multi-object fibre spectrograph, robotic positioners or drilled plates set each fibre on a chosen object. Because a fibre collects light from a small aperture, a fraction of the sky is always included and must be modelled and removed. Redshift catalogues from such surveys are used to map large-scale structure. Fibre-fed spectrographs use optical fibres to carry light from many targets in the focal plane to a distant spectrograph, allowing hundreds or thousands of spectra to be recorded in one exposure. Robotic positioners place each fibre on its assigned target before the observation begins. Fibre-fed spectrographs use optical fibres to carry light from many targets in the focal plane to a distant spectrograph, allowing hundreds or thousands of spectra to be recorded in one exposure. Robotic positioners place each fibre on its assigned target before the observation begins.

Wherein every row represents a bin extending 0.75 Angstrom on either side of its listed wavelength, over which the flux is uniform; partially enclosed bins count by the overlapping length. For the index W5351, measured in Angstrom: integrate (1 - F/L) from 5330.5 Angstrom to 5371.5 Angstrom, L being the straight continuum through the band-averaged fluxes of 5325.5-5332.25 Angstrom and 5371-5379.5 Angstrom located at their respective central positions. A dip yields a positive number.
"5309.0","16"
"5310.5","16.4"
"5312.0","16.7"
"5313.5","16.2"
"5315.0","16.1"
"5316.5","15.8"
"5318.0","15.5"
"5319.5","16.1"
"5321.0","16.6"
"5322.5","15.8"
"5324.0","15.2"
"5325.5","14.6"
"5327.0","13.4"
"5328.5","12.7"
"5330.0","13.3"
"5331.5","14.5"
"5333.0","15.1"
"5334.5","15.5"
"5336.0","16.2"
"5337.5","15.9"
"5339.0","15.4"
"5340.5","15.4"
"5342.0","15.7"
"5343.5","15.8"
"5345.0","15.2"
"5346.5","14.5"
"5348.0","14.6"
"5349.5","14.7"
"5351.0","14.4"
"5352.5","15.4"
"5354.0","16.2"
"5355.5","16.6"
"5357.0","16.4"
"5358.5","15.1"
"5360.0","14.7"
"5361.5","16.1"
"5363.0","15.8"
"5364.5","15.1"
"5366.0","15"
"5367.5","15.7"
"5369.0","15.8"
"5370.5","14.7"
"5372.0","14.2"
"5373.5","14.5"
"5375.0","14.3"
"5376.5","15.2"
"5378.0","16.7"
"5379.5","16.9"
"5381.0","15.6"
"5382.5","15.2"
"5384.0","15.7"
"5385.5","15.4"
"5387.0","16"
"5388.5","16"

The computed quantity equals -3.0 Angstrom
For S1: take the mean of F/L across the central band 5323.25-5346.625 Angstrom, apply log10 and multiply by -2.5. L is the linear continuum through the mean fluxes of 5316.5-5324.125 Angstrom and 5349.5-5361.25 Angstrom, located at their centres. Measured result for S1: 0.06 mag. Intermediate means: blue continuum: 15.9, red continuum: 15.5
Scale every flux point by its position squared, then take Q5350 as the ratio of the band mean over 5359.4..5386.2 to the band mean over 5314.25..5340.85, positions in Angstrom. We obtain 1.03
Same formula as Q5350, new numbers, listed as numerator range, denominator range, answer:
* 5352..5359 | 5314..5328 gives 1.05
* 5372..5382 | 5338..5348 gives 1.02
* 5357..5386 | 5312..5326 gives 0.99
